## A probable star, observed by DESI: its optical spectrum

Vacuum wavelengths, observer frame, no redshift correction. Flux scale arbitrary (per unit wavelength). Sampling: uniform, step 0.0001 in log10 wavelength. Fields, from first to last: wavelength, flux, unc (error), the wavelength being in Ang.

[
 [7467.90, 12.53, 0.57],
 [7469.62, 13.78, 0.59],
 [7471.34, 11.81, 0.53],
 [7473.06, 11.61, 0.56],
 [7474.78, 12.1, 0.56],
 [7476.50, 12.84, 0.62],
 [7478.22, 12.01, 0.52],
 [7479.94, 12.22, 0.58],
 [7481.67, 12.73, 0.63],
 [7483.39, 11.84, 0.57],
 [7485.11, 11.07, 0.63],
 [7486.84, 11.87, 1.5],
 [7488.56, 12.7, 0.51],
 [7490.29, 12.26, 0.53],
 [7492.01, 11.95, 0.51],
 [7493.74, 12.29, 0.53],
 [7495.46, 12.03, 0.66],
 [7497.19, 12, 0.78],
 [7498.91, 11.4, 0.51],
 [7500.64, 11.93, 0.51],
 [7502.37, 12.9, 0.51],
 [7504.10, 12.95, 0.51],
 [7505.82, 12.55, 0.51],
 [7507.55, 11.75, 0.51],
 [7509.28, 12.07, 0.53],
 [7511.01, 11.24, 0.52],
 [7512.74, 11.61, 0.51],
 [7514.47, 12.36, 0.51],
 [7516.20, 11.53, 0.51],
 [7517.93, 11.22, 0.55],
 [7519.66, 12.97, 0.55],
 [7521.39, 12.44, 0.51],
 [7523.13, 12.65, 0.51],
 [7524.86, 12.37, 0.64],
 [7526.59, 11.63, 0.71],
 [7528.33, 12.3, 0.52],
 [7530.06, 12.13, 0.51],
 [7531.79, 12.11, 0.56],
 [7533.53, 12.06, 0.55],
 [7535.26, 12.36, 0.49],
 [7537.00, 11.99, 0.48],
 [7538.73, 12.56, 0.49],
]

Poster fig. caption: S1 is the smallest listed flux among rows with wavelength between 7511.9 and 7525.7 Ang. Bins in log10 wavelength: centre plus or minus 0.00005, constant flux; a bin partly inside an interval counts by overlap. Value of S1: 11.22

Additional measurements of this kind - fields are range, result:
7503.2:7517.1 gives 11.24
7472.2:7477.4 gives 11.61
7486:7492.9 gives 11.87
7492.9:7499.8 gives 11.4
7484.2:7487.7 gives 11.07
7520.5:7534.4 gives 11.63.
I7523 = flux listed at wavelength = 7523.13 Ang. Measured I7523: 12.65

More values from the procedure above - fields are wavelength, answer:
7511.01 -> 11.24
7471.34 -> 11.81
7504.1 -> 12.95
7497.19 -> 12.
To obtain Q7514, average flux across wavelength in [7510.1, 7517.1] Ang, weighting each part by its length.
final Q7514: 11.7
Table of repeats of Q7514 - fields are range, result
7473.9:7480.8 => 12.3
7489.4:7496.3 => 12.1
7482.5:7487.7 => 11.6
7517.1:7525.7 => 12.3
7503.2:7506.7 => 12.8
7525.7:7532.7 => 12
